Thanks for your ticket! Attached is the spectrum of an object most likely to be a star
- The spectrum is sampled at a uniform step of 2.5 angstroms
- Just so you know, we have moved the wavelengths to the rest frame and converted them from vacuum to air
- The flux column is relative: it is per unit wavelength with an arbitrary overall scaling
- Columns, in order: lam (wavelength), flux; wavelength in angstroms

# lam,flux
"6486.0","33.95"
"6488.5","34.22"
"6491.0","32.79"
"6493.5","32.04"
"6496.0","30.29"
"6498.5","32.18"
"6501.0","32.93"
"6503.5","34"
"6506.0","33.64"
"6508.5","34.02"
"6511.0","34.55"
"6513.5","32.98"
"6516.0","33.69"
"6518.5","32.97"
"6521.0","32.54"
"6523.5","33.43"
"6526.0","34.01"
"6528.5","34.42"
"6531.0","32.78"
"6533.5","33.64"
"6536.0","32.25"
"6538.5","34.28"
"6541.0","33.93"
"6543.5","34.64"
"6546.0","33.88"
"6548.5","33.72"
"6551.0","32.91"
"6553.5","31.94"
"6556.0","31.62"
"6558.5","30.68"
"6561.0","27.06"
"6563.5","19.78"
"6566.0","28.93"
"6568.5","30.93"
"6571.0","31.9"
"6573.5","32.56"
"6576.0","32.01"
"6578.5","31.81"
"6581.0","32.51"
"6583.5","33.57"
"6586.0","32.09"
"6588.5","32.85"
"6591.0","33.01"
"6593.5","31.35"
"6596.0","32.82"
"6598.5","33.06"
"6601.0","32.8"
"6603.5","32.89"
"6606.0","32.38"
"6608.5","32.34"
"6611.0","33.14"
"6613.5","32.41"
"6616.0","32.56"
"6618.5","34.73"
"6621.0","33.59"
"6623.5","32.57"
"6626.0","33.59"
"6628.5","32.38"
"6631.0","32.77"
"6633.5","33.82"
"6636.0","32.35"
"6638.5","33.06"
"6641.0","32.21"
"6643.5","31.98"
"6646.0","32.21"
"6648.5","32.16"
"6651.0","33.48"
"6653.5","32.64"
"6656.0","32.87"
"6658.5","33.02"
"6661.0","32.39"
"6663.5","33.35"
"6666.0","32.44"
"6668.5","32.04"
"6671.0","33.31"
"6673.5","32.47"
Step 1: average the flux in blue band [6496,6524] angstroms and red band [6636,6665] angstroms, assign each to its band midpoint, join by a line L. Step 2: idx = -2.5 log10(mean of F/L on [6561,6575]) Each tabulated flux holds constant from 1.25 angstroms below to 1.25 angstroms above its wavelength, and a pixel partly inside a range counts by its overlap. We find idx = 0.150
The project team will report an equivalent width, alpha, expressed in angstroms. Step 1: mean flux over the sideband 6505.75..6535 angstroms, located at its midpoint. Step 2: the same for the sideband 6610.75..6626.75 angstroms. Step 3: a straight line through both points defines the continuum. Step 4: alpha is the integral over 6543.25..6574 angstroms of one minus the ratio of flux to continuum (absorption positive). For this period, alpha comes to 2.6 angstroms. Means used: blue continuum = 33.5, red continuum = 33.2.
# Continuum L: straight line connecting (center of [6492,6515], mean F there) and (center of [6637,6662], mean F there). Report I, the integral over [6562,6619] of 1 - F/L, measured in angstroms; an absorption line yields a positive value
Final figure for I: 1.7 angstroms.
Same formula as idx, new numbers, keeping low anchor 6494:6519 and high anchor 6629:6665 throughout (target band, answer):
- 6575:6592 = 0.01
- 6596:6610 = 0.00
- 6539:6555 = -0.02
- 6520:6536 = -0.01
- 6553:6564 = 0.16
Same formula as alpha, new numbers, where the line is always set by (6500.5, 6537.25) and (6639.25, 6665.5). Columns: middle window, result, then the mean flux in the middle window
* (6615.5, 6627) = -0.2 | 33.5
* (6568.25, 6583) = 0.4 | 32.1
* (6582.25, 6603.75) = 0.2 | 32.7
